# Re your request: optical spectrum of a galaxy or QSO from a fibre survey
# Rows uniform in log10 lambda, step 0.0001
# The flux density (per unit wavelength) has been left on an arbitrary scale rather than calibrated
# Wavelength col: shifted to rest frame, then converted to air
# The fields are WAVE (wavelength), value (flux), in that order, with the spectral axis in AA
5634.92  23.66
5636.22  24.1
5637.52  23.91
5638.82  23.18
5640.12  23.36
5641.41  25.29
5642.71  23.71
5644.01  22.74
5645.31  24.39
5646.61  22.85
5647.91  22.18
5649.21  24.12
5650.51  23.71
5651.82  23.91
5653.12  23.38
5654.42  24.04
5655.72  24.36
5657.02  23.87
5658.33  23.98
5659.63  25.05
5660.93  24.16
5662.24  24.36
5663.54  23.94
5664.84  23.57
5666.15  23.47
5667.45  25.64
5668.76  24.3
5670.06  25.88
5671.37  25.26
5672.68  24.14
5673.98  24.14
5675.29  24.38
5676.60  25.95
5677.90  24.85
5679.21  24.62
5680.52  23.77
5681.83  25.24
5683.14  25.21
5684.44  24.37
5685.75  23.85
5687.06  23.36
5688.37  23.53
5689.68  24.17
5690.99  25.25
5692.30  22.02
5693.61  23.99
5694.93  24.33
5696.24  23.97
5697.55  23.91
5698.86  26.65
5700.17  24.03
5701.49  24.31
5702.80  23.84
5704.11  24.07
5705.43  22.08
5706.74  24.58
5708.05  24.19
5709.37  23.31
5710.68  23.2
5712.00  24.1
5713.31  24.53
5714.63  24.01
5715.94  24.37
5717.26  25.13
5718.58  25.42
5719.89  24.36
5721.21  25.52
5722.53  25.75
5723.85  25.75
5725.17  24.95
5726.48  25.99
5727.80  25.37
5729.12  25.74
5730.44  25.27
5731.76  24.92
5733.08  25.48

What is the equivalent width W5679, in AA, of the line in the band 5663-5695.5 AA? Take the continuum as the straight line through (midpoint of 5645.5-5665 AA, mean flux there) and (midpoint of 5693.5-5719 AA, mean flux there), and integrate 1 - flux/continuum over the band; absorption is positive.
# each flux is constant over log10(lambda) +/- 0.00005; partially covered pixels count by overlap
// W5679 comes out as -0.49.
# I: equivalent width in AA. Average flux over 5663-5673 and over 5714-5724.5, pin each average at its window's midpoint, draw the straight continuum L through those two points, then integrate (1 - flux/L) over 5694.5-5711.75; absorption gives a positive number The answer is 0.6 AA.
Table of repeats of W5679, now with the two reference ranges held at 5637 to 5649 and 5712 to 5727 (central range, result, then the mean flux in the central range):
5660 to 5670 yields -0.2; 24.3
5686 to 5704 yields 0.3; 24.1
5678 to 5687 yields -0.1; 24.5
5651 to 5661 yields -0.1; 24.1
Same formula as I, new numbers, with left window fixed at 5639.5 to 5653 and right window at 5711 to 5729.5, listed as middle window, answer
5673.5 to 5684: -0.2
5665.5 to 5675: -0.2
